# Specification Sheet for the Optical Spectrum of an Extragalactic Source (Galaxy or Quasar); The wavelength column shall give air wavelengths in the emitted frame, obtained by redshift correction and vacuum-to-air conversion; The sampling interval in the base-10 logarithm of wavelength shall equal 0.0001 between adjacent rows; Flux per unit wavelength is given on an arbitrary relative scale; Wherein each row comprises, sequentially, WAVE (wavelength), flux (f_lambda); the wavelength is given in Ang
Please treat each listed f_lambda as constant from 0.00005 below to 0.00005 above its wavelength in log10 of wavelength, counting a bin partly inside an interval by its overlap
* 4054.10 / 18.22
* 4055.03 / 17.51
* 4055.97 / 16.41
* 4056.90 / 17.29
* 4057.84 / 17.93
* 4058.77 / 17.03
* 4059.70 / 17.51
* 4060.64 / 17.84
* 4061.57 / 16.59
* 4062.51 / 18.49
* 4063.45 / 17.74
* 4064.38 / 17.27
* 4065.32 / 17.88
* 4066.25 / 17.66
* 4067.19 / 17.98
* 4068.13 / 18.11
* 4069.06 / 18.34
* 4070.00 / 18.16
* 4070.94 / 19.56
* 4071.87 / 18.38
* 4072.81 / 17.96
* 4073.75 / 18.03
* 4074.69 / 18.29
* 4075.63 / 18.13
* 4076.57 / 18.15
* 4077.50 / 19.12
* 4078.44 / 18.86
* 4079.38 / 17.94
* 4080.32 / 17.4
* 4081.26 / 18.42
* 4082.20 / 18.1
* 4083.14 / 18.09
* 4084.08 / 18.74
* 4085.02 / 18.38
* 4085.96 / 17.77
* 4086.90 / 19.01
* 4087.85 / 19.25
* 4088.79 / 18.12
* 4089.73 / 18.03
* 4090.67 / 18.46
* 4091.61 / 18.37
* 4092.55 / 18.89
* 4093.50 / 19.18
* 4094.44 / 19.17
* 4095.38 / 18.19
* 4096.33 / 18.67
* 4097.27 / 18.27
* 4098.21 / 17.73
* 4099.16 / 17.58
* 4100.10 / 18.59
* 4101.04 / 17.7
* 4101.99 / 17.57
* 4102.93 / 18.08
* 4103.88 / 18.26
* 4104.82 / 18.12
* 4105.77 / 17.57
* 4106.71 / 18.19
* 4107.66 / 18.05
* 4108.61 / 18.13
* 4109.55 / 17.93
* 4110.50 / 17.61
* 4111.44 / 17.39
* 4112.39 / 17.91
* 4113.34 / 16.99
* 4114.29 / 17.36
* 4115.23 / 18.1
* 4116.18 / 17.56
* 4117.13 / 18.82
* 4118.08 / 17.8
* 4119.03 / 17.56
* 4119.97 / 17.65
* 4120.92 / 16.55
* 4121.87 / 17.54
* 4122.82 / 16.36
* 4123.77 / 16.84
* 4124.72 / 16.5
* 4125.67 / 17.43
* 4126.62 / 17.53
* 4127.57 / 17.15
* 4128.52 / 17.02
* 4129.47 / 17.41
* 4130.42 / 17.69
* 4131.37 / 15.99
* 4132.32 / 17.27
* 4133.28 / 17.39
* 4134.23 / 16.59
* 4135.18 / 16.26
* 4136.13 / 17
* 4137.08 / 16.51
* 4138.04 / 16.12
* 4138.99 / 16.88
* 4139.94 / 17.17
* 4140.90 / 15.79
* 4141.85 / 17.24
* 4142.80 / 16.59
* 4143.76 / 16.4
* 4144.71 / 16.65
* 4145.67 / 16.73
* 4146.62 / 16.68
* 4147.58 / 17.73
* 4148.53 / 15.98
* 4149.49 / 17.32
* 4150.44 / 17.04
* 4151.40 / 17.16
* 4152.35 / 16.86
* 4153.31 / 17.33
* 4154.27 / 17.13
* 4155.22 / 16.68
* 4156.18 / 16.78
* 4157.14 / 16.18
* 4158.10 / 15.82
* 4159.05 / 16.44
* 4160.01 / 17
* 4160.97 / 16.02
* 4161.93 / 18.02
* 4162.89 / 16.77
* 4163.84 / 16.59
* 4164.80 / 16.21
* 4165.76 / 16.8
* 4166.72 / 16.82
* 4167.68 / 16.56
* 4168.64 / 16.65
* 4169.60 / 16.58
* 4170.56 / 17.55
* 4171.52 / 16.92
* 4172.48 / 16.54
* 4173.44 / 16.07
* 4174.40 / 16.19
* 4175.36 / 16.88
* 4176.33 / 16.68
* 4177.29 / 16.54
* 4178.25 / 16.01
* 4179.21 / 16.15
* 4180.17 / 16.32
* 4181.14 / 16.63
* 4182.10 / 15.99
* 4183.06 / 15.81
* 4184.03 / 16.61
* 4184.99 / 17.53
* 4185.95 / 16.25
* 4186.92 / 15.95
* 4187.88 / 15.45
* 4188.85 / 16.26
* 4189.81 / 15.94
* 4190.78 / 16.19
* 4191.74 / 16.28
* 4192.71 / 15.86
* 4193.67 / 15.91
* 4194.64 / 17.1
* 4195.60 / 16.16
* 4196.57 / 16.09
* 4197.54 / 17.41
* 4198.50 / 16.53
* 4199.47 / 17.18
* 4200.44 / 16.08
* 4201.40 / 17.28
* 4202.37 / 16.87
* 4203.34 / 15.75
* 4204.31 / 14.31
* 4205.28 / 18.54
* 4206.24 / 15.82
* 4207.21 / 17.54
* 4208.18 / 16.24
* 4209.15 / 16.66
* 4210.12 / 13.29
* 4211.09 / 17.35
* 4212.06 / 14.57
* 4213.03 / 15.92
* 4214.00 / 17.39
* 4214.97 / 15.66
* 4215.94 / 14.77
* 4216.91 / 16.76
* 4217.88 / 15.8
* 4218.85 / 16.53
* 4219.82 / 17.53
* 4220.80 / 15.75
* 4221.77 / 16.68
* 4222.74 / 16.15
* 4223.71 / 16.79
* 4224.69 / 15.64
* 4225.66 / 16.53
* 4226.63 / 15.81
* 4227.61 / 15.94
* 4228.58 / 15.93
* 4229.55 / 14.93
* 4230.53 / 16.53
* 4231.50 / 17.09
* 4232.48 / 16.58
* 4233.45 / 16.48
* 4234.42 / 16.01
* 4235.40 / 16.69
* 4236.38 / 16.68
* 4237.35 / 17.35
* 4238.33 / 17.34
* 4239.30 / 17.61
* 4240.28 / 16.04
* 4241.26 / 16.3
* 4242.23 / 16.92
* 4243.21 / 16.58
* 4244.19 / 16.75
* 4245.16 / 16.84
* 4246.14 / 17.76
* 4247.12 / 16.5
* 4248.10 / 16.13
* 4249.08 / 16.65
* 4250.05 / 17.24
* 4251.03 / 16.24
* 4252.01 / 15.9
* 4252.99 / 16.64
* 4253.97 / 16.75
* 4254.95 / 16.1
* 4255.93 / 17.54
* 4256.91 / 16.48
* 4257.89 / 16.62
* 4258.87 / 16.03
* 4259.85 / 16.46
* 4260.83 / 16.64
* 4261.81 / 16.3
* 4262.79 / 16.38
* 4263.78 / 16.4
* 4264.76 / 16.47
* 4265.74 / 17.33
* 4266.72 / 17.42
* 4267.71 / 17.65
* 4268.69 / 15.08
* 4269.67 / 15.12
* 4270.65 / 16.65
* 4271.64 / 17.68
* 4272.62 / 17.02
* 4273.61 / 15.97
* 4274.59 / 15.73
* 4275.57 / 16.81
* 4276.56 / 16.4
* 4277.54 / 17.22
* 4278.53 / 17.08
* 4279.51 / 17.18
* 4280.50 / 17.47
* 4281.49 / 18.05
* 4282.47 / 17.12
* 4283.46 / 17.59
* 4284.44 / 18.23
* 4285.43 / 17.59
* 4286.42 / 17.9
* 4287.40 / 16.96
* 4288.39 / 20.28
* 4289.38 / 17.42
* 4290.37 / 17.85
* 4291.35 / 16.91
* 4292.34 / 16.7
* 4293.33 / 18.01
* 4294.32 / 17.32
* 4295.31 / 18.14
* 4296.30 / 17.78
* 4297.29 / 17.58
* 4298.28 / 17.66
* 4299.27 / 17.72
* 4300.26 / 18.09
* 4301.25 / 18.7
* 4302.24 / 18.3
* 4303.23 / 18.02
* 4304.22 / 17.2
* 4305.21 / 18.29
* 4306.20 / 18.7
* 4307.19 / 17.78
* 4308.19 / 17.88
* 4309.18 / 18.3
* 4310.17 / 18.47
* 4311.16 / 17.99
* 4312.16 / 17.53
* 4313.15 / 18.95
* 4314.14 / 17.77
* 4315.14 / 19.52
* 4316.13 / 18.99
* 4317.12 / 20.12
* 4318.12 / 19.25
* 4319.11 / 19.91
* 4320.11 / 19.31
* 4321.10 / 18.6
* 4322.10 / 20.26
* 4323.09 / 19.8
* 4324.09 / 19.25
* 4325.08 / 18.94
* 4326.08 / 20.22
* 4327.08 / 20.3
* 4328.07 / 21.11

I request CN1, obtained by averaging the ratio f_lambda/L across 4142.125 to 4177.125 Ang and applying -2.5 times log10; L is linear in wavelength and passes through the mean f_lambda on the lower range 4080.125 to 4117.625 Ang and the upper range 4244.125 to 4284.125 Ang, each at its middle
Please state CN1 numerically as 0.06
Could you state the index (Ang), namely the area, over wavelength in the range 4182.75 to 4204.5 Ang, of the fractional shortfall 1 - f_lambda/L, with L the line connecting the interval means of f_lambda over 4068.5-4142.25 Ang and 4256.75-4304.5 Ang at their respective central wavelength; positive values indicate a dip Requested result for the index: 1.5 Ang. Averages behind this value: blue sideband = 17.8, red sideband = 17.2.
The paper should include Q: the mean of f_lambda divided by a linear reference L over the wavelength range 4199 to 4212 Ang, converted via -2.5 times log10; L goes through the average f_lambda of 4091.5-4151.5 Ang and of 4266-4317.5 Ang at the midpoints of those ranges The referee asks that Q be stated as 0.08 mag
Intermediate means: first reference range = 17.4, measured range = 16.3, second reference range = 17.6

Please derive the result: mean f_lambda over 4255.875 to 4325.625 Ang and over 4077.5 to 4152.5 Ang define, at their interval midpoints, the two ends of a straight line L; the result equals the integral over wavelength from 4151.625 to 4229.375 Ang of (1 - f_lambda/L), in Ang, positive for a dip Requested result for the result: 5.5 Ang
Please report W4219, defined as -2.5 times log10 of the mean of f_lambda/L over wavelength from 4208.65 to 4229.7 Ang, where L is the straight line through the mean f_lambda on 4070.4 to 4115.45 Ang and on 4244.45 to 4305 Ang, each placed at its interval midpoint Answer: 0.091 mag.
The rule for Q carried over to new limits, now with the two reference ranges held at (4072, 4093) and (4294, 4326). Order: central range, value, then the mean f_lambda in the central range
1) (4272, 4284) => 0.093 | 17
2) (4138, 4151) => 0.101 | 16.8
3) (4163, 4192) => 0.124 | 16.4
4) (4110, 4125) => 0.058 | 17.4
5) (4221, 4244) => 0.125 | 16.5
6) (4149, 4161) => 0.101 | 16.8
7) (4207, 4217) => 0.159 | 15.9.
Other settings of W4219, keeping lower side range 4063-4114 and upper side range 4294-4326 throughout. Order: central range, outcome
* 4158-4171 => 0.097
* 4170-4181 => 0.111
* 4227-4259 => 0.114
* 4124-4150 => 0.086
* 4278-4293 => 0.052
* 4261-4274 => 0.117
